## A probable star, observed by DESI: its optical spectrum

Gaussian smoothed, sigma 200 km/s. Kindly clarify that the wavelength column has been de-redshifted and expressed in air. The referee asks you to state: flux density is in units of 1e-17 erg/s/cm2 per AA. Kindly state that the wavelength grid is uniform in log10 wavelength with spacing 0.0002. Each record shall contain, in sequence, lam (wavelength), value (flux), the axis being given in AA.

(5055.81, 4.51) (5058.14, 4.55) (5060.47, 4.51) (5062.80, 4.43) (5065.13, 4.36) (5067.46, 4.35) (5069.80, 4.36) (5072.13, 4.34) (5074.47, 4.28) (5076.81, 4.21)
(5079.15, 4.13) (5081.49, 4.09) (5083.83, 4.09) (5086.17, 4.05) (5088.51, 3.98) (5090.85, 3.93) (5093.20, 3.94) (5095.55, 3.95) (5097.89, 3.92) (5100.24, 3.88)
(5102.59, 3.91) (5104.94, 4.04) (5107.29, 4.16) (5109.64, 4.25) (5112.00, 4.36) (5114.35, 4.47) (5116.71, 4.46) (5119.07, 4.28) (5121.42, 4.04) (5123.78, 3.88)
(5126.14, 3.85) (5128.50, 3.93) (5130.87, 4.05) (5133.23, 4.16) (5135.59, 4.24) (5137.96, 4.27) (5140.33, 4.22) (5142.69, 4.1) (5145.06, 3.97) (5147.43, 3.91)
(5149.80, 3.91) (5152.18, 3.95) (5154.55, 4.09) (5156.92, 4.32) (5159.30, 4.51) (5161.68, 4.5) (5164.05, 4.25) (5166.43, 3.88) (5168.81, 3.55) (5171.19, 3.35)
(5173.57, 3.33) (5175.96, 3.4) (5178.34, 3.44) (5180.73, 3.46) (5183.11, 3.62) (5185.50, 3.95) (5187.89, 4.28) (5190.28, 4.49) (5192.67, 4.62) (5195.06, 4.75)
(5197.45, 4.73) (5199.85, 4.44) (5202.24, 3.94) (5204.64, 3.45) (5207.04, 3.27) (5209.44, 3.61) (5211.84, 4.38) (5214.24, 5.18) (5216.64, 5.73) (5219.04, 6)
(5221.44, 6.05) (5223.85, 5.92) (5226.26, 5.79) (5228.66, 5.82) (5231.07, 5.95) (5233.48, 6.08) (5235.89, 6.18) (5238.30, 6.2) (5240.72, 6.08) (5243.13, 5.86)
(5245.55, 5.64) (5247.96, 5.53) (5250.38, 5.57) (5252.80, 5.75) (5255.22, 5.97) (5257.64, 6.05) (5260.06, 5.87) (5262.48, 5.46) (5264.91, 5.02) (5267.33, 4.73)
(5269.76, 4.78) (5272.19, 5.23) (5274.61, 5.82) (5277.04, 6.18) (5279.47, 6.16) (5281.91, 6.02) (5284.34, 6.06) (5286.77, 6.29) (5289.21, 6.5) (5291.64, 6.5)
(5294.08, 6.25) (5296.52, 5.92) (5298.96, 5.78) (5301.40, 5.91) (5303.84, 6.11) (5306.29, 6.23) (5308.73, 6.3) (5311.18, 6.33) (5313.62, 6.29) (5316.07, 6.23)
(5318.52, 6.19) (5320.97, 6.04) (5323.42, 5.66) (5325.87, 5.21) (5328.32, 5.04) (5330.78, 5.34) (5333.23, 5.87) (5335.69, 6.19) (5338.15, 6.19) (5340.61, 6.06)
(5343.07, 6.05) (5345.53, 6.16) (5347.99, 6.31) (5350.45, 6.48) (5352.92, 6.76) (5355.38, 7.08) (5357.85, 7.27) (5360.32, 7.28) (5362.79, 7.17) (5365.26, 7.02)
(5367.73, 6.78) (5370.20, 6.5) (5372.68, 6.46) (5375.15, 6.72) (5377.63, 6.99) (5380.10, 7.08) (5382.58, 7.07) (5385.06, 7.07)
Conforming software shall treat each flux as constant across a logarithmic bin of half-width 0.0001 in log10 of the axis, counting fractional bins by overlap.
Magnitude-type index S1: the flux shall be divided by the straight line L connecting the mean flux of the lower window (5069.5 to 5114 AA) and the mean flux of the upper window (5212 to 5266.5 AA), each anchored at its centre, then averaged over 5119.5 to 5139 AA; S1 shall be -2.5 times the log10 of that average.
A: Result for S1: 0.12 mag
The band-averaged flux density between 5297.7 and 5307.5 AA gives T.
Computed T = 6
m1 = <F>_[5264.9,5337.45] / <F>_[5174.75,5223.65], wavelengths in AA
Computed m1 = 1.35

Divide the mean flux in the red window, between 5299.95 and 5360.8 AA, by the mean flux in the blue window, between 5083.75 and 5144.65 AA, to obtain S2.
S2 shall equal 1.5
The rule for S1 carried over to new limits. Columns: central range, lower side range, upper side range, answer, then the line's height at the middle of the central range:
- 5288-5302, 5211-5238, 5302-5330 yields -0.044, 5.91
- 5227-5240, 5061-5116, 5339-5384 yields -0.096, 5.53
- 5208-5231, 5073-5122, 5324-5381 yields -0.034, 5.22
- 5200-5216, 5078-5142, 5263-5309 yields 0.244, 5.08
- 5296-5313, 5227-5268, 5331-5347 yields -0.029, 5.94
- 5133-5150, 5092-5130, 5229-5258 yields 0.099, 4.5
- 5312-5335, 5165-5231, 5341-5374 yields 0.077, 6.21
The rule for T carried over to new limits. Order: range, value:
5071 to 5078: 4.27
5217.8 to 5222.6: 6.03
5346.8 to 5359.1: 6.78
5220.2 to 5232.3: 5.91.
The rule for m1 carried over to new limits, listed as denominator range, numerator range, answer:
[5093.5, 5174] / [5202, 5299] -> 1.38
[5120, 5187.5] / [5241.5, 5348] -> 1.49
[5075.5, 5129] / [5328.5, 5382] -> 1.60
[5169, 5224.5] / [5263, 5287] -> 1.30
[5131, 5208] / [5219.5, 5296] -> 1.46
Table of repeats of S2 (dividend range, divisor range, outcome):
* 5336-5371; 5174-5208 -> 1.67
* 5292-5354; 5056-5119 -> 1.44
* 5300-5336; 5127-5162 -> 1.43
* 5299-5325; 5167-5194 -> 1.61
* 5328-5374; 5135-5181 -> 1.64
